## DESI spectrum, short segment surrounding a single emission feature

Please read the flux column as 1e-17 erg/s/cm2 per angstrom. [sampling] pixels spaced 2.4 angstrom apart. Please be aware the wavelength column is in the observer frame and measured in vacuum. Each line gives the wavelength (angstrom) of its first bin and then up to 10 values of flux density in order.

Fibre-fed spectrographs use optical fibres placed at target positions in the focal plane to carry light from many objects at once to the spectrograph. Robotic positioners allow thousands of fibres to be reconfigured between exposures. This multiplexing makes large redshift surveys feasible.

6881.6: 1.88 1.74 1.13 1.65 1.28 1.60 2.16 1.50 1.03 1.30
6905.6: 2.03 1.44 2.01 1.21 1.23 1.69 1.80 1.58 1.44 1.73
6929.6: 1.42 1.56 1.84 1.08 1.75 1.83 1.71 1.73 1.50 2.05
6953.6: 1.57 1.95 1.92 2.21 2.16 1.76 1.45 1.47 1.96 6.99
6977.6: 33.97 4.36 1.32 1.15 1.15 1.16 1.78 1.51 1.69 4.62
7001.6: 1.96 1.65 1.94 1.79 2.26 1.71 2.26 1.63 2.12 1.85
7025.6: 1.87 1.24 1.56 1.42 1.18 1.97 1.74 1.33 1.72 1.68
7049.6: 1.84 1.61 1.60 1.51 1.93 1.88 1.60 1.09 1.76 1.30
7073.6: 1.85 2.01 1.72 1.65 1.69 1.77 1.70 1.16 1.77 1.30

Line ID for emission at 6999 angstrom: [N II]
